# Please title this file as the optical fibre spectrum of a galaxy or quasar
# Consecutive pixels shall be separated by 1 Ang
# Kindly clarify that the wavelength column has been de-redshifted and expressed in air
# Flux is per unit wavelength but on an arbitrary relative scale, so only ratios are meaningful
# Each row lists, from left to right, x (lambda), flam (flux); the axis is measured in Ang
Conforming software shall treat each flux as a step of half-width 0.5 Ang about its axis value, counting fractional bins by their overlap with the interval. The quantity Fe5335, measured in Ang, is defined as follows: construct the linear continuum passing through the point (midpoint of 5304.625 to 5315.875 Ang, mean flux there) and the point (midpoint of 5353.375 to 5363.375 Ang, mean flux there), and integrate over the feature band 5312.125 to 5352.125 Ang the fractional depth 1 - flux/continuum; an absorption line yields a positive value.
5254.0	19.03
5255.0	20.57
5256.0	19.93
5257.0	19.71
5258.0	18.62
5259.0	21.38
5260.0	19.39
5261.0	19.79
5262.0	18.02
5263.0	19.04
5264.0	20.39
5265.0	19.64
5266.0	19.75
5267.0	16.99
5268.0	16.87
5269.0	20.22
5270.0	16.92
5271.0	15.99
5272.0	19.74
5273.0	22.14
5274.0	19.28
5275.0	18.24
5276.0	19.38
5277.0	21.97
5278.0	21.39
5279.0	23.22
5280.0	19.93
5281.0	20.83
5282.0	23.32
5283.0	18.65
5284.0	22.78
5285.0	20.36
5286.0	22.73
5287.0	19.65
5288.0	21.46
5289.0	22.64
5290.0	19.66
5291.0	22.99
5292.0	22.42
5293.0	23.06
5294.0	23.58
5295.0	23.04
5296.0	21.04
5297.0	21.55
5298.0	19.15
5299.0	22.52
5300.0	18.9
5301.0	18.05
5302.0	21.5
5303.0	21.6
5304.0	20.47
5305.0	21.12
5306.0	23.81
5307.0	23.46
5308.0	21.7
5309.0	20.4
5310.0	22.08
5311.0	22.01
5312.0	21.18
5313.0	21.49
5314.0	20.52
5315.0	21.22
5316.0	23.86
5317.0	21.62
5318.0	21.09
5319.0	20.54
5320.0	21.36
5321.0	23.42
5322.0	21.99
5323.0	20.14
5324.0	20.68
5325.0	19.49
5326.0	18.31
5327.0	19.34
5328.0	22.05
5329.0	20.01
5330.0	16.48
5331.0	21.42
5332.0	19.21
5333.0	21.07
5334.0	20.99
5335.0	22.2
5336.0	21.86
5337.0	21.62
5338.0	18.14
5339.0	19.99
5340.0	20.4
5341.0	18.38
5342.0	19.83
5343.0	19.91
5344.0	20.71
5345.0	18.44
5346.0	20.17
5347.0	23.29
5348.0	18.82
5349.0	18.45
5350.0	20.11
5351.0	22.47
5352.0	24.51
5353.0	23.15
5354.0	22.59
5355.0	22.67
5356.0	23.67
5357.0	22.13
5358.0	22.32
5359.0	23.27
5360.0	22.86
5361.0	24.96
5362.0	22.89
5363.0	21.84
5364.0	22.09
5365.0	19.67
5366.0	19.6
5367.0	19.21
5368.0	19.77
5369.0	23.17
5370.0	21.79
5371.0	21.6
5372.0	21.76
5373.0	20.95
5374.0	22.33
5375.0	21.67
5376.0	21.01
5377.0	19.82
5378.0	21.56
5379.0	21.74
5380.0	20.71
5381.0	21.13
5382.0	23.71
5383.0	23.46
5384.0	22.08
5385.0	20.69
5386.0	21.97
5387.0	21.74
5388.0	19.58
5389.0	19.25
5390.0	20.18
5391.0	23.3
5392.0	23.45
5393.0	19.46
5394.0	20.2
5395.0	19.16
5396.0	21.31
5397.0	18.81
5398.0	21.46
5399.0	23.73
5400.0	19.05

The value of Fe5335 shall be 3.05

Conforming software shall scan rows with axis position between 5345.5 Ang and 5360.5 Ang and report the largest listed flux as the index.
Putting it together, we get 24.51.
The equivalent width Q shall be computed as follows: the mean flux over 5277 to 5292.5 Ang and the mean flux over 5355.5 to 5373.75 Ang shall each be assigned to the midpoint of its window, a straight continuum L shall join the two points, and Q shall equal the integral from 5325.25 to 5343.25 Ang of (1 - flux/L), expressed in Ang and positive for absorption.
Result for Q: 1.38 Ang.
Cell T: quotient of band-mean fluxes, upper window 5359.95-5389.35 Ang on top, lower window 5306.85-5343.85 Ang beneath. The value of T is 1.03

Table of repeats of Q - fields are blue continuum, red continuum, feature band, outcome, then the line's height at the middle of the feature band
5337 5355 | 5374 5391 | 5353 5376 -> -1.0 Ang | 21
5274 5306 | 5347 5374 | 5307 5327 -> 0.2 Ang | 21.4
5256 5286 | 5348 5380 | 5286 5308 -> -1.3 Ang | 20.4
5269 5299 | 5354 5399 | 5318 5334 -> 0.6 Ang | 21.2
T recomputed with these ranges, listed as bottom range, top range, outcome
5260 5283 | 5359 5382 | 1.10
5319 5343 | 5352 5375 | 1.08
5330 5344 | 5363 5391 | 1.05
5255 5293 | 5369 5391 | 1.06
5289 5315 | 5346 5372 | 1.02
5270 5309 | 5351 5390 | 1.03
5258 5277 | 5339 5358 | 1.10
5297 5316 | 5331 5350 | 0.95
